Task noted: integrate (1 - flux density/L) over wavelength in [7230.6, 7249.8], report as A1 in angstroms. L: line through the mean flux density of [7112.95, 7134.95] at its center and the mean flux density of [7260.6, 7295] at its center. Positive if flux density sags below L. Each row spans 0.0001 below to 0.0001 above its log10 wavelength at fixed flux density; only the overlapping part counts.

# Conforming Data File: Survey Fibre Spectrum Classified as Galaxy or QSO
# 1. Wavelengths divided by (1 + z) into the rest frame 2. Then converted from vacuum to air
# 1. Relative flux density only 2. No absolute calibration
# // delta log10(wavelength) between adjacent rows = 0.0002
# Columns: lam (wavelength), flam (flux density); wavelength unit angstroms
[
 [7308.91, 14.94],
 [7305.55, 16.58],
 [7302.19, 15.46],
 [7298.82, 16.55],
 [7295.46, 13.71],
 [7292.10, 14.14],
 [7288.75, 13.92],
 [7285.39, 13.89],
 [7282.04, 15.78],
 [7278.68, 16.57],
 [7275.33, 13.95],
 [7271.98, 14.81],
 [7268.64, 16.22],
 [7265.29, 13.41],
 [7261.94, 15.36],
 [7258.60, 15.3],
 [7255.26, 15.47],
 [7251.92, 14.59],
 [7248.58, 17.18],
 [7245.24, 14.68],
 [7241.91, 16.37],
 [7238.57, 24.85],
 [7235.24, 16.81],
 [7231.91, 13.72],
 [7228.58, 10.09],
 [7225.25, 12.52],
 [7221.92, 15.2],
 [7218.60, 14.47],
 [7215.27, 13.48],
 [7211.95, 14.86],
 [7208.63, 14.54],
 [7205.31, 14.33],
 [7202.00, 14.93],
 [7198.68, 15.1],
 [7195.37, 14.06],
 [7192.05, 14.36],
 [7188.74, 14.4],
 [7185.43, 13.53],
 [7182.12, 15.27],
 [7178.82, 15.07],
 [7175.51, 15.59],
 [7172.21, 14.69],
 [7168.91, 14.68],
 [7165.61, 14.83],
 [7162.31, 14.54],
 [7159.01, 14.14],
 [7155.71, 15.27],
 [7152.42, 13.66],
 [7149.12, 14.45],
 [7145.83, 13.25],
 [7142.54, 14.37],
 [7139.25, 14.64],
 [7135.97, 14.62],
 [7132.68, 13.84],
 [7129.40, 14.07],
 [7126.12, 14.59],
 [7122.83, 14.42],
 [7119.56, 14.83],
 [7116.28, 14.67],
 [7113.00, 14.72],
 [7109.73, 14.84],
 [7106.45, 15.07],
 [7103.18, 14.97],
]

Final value -3.5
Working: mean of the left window 14.4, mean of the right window 14.8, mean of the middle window 17.3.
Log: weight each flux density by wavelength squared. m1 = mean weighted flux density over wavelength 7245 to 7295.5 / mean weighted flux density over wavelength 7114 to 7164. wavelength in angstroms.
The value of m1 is 1.08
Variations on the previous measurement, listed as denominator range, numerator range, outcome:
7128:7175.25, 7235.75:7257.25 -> 1.22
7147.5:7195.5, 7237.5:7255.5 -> 1.19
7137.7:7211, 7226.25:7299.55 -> 1.08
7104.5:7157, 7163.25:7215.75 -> 1.03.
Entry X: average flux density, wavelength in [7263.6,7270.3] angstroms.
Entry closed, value 14.8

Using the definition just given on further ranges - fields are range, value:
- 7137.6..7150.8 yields 14.2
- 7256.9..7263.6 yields 15.3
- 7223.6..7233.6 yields 12.1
